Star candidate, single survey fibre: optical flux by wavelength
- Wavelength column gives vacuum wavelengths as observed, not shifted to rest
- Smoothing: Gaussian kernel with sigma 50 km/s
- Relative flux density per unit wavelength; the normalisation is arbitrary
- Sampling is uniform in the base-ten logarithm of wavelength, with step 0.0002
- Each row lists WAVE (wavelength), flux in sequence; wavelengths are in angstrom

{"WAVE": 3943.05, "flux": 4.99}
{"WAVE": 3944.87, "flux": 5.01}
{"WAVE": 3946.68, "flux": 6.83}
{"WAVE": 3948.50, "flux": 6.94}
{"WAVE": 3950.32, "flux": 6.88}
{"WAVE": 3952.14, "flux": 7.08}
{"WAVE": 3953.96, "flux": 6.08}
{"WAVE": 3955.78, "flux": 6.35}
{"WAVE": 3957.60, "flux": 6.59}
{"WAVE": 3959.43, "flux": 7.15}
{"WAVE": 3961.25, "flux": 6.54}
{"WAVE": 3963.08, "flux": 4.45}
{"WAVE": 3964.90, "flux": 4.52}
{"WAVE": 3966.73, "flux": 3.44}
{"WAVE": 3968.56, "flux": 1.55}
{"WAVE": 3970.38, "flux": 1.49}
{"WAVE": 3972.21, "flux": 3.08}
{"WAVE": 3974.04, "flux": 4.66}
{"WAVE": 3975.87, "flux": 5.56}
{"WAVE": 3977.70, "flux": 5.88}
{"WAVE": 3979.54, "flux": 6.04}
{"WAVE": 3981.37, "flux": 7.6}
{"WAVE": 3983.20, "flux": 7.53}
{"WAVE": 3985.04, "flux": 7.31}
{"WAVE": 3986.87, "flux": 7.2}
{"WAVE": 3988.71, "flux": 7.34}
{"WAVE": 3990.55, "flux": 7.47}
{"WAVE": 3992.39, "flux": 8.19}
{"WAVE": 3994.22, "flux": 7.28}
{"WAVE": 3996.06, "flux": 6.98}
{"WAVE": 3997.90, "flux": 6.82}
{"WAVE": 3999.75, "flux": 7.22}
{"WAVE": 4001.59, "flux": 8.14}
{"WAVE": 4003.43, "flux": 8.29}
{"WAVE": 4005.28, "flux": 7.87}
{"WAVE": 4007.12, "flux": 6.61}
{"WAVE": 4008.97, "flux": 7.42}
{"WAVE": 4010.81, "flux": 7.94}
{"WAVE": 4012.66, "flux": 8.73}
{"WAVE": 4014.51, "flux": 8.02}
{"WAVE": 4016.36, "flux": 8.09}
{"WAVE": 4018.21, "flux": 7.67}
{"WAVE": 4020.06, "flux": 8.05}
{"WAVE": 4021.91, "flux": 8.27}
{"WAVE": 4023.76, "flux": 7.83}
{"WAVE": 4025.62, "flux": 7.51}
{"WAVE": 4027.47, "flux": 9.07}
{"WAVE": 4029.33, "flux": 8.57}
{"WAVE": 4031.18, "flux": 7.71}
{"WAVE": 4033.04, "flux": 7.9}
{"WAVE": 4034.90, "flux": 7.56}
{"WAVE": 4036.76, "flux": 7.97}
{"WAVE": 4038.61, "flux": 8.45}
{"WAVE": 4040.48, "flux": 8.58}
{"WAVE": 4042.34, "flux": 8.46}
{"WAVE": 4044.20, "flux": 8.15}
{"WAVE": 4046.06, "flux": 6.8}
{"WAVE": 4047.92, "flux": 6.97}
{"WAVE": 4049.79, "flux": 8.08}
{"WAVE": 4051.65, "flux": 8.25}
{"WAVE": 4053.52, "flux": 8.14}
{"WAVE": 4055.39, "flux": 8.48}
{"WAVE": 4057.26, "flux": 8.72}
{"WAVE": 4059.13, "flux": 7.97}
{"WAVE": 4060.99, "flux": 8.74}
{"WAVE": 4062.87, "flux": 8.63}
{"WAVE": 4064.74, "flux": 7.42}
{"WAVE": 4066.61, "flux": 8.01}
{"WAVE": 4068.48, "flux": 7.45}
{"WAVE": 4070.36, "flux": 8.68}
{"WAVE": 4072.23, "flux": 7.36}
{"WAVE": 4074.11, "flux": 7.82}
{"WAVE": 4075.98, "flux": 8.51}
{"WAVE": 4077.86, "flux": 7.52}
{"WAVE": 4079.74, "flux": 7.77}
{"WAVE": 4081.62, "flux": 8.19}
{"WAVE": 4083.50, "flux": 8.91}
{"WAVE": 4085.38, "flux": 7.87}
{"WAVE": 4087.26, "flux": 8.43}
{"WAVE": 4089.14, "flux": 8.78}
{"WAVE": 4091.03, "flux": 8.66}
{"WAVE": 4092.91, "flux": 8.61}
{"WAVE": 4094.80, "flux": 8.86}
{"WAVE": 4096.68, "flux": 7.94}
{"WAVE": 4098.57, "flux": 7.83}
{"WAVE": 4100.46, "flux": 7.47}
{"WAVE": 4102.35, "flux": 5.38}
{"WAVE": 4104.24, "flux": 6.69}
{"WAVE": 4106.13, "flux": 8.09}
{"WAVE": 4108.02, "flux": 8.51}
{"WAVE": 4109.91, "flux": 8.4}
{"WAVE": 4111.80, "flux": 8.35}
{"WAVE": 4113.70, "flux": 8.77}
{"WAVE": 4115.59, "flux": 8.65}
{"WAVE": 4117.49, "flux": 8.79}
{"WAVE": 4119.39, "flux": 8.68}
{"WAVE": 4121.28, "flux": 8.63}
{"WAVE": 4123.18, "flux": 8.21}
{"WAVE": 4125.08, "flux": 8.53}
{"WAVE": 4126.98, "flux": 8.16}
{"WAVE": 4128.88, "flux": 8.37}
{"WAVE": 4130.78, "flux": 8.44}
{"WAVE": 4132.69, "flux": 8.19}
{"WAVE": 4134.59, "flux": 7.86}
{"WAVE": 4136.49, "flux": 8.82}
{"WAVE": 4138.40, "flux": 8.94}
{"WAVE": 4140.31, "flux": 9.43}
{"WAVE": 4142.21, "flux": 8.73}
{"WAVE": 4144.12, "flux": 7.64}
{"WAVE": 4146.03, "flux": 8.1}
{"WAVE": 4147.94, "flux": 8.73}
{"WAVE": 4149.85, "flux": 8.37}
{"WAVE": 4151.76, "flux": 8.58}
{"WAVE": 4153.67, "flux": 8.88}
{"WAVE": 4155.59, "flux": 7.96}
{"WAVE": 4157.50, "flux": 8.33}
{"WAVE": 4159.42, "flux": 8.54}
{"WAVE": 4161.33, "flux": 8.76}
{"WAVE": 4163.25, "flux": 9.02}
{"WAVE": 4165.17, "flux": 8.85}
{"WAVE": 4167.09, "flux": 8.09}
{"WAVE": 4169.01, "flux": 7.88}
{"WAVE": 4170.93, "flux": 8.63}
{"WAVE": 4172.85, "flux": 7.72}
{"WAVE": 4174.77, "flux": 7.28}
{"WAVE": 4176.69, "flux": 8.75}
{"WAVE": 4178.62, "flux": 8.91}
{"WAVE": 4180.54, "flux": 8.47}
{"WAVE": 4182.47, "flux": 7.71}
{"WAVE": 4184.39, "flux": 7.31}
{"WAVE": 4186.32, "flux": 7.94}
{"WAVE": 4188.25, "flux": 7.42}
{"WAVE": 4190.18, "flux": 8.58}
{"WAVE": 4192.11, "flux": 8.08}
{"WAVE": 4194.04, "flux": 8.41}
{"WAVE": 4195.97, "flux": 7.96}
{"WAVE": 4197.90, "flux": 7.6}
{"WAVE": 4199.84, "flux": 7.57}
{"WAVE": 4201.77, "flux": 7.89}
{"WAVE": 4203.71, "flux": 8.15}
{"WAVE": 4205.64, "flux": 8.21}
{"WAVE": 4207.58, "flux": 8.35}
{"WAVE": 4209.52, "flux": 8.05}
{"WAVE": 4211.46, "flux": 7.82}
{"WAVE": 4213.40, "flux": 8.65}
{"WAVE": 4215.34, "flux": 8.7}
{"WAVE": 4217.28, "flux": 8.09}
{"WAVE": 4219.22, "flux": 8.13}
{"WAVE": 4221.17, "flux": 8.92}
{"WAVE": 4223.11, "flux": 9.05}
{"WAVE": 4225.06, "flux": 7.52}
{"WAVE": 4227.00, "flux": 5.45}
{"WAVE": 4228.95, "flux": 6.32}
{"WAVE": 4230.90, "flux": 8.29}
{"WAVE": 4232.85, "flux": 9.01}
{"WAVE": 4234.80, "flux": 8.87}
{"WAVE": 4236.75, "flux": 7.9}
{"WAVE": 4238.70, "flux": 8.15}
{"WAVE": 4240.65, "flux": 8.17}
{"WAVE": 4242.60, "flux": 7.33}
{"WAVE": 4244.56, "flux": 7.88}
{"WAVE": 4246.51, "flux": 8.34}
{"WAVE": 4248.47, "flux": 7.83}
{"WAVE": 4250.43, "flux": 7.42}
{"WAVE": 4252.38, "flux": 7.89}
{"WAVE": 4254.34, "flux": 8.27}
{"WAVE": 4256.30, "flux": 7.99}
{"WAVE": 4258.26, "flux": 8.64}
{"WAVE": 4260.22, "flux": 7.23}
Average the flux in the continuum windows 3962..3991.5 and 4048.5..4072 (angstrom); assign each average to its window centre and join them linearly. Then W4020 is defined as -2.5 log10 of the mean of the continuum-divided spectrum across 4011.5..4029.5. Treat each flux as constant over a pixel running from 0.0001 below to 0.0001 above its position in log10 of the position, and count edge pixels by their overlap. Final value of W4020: -0.20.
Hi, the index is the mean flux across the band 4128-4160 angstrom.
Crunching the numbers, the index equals 8.46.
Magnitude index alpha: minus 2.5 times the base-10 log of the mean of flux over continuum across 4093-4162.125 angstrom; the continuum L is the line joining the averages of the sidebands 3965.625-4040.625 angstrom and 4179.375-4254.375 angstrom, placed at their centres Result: -0.097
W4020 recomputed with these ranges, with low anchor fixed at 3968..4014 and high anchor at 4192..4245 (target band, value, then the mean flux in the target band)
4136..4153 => -0.14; 8.59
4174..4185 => -0.05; 8.11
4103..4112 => -0.08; 7.9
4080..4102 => -0.14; 8.23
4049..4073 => -0.16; 8.15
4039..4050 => -0.13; 7.85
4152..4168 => -0.12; 8.55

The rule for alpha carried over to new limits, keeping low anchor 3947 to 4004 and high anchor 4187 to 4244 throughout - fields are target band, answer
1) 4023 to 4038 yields -0.213 mag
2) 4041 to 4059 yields -0.187 mag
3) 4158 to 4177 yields -0.093 mag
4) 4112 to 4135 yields -0.157 mag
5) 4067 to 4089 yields -0.160 mag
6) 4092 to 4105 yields -0.063 mag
